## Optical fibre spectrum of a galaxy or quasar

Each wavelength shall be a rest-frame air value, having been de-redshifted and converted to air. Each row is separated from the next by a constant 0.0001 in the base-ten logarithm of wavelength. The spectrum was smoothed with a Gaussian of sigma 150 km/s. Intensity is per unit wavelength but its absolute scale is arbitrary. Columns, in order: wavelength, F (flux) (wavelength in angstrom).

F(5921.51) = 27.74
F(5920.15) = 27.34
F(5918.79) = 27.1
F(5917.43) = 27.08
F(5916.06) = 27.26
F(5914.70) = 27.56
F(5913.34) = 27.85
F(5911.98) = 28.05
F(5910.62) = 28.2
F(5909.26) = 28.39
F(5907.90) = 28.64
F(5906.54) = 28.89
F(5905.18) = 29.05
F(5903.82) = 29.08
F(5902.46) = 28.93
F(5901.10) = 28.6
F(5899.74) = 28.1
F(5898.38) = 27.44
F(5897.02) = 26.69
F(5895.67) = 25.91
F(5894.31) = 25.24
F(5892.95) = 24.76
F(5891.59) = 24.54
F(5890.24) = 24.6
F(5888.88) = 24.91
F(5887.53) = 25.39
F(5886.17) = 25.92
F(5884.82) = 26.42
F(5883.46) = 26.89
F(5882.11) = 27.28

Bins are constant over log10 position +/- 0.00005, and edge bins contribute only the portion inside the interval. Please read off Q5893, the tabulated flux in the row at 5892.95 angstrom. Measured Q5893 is 24.76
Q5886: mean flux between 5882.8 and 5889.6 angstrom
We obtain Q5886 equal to 25.9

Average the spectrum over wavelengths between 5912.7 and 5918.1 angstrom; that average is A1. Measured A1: 27.4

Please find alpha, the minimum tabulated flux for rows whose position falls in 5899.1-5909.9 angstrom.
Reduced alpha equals 28.1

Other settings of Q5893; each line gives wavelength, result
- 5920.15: 27.34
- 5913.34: 27.85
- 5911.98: 28.05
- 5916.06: 27.26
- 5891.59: 24.54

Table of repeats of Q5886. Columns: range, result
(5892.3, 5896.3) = 25.3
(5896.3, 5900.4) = 27.4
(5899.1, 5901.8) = 28.3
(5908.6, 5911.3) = 28.3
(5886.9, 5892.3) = 24.9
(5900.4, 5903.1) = 28.7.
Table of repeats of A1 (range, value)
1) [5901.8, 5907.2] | 29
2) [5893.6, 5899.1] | 26.3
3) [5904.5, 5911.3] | 28.6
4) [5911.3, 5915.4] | 27.9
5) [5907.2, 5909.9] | 28.5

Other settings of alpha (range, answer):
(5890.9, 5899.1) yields 24.54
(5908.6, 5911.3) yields 28.2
